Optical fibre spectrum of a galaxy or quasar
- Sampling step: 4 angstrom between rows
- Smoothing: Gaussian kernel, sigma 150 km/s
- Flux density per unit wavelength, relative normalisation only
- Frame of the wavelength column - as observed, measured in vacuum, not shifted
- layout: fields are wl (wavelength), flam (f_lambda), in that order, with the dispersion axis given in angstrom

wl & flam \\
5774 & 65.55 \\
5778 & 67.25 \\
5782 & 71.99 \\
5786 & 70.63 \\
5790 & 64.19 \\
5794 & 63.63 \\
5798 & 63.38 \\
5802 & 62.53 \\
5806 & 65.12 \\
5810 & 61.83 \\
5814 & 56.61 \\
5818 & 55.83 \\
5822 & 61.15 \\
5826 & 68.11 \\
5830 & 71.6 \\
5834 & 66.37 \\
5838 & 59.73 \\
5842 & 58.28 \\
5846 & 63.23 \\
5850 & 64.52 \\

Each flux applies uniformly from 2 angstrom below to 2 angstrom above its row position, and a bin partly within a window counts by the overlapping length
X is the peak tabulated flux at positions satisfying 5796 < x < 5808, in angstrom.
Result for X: 65.12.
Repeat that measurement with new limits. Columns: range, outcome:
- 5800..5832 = 71.6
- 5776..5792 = 71.99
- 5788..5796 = 64.19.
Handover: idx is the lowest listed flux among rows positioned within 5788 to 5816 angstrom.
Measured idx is 56.61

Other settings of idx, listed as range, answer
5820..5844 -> 58.28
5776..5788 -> 67.25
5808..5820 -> 55.83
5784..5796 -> 63.63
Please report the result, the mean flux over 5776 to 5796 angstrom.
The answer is 67.5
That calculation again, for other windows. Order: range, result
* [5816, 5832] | 64.2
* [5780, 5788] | 71.3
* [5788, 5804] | 63.4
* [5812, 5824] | 57.9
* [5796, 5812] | 63.2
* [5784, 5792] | 67.4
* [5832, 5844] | 61.5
